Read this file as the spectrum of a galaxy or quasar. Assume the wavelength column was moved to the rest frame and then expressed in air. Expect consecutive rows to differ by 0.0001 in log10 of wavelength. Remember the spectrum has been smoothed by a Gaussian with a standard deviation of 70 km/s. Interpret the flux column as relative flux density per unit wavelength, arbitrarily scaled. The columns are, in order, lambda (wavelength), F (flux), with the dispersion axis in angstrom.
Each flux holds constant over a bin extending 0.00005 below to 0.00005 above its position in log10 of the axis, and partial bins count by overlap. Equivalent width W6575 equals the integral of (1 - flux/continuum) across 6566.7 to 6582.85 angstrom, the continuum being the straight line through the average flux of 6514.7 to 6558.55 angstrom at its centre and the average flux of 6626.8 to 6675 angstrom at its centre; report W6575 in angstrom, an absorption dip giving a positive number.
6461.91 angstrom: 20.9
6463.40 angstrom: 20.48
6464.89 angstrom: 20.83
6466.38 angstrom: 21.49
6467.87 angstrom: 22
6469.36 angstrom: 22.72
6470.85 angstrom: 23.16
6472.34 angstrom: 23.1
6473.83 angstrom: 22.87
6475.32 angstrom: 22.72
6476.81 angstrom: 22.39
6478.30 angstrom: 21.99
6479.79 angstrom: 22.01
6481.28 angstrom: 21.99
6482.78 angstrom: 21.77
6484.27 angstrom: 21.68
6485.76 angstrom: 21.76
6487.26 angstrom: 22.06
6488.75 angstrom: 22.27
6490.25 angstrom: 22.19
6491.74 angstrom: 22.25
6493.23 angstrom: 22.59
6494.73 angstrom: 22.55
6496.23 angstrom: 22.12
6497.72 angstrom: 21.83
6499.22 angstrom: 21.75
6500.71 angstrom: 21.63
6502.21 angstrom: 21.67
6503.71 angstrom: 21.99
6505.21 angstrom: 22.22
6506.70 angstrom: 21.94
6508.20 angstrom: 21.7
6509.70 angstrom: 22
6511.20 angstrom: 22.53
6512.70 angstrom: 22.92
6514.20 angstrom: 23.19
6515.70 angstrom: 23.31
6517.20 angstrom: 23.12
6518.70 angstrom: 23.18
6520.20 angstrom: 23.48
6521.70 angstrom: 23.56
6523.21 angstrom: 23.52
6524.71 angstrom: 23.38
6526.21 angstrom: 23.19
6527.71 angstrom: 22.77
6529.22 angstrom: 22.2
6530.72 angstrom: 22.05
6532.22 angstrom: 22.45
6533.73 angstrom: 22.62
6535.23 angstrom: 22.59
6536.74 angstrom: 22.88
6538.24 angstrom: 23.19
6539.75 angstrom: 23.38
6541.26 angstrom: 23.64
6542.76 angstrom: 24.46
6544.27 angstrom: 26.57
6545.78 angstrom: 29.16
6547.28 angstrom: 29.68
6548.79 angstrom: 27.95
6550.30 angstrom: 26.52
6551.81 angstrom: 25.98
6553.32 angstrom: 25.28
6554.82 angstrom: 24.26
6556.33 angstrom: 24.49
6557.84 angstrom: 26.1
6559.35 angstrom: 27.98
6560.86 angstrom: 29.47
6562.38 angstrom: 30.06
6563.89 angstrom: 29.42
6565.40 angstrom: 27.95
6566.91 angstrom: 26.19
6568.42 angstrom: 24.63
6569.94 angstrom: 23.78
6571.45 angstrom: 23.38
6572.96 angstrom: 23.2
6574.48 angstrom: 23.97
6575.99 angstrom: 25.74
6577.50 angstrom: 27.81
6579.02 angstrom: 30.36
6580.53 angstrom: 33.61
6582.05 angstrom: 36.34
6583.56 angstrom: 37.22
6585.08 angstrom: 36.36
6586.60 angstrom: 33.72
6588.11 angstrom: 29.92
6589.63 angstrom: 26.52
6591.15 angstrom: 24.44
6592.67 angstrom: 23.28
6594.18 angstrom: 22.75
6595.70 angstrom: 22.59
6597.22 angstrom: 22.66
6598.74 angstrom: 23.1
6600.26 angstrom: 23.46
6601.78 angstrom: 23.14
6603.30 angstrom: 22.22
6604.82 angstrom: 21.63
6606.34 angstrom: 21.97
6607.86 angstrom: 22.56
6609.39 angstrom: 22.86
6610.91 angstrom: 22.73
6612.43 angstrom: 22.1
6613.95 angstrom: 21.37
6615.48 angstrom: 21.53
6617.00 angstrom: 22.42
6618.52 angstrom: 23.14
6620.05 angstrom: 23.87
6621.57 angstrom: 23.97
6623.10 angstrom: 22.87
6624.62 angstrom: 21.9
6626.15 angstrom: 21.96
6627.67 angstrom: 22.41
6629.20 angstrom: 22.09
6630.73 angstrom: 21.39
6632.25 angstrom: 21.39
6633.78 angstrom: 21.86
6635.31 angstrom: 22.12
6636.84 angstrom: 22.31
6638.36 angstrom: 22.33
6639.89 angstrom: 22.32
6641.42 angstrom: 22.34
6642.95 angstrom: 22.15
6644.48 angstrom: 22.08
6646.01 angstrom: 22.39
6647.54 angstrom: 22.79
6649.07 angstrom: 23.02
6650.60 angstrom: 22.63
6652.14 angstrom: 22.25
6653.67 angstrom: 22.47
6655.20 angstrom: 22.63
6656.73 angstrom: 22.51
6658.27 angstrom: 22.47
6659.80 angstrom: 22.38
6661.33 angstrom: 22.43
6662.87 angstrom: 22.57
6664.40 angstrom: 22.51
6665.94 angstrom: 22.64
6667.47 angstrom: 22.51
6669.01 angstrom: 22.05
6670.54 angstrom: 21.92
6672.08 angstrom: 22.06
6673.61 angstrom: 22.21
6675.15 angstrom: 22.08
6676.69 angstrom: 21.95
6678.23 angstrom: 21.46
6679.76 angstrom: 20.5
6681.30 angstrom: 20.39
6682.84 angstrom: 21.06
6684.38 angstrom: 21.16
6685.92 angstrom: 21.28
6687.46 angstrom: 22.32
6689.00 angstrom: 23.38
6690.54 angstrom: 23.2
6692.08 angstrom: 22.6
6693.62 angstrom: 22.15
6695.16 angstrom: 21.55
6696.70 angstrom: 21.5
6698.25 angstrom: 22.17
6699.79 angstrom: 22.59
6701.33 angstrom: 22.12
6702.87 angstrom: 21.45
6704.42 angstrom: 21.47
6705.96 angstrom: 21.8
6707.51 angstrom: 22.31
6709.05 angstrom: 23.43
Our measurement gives -2.48 angstrom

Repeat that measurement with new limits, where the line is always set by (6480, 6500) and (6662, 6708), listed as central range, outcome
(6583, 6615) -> -4.3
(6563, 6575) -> -1.8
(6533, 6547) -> -1.5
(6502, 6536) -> -1.0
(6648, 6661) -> -0.3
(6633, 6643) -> -0.1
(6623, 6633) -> 0.0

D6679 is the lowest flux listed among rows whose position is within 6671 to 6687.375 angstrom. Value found 20.39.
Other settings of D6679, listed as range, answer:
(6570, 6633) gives 21.37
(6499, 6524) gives 21.63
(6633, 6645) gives 21.86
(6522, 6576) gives 22.05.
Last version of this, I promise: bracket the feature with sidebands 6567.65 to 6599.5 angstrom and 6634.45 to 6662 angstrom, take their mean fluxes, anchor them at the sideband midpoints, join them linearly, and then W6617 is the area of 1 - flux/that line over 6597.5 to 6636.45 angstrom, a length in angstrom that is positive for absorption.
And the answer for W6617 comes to 3.77 angstrom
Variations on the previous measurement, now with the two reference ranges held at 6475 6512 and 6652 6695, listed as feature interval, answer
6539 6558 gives -3.34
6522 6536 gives -0.45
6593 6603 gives -0.38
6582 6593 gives -4.40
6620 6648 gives -0.26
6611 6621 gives -0.17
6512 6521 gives -0.46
